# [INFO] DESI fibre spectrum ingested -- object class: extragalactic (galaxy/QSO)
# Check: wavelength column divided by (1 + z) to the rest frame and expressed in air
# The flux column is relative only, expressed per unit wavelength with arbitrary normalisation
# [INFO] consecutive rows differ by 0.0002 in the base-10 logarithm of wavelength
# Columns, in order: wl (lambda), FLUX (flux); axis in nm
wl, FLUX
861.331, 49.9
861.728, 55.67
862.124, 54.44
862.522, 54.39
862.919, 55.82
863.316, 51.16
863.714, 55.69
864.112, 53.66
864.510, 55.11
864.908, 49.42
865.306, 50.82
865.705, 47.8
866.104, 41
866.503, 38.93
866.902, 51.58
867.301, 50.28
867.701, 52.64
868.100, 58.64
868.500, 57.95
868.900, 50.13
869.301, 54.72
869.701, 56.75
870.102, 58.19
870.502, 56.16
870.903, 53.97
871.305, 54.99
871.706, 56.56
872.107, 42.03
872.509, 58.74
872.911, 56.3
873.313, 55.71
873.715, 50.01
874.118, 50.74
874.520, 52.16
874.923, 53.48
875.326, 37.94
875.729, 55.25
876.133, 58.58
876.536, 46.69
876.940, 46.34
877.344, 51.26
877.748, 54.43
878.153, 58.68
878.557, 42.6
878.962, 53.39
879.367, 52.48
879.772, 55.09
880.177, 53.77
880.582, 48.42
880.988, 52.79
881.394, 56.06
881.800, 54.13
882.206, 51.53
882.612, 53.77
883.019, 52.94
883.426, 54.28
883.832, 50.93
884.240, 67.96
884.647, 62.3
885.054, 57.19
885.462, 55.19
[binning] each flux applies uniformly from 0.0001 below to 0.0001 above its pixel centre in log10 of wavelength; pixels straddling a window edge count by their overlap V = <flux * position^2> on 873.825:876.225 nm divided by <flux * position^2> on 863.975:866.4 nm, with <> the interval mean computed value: 1.06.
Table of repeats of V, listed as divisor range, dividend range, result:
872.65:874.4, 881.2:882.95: 1.03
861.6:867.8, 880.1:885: 1.12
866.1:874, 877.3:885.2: 1.05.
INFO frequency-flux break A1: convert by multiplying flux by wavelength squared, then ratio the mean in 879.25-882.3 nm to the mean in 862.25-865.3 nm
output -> 1.0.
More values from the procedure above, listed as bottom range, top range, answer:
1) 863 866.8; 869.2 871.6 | 1.14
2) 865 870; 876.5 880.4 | 1.04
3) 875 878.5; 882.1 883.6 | 1.06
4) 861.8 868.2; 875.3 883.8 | 1.05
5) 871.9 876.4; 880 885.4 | 1.08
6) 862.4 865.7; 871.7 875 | 1.02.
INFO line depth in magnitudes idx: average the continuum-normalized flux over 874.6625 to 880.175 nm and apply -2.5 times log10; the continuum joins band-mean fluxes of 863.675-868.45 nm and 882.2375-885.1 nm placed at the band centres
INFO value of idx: 0.07 mag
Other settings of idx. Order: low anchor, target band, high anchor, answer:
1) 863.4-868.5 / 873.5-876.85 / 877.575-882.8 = 0.03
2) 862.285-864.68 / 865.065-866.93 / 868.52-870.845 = 0.20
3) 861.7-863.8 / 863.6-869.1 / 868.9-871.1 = 0.08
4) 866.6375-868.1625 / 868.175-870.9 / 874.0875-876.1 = -0.08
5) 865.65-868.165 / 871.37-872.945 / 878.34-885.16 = -0.06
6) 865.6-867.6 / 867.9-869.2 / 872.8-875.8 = -0.17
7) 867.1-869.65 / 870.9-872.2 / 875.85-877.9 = 0.02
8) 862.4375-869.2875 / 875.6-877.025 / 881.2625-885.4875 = 0.05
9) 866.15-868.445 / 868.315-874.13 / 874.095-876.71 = -0.08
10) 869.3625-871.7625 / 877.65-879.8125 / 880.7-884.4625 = 0.05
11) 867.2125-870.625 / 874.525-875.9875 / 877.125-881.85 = 0.08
